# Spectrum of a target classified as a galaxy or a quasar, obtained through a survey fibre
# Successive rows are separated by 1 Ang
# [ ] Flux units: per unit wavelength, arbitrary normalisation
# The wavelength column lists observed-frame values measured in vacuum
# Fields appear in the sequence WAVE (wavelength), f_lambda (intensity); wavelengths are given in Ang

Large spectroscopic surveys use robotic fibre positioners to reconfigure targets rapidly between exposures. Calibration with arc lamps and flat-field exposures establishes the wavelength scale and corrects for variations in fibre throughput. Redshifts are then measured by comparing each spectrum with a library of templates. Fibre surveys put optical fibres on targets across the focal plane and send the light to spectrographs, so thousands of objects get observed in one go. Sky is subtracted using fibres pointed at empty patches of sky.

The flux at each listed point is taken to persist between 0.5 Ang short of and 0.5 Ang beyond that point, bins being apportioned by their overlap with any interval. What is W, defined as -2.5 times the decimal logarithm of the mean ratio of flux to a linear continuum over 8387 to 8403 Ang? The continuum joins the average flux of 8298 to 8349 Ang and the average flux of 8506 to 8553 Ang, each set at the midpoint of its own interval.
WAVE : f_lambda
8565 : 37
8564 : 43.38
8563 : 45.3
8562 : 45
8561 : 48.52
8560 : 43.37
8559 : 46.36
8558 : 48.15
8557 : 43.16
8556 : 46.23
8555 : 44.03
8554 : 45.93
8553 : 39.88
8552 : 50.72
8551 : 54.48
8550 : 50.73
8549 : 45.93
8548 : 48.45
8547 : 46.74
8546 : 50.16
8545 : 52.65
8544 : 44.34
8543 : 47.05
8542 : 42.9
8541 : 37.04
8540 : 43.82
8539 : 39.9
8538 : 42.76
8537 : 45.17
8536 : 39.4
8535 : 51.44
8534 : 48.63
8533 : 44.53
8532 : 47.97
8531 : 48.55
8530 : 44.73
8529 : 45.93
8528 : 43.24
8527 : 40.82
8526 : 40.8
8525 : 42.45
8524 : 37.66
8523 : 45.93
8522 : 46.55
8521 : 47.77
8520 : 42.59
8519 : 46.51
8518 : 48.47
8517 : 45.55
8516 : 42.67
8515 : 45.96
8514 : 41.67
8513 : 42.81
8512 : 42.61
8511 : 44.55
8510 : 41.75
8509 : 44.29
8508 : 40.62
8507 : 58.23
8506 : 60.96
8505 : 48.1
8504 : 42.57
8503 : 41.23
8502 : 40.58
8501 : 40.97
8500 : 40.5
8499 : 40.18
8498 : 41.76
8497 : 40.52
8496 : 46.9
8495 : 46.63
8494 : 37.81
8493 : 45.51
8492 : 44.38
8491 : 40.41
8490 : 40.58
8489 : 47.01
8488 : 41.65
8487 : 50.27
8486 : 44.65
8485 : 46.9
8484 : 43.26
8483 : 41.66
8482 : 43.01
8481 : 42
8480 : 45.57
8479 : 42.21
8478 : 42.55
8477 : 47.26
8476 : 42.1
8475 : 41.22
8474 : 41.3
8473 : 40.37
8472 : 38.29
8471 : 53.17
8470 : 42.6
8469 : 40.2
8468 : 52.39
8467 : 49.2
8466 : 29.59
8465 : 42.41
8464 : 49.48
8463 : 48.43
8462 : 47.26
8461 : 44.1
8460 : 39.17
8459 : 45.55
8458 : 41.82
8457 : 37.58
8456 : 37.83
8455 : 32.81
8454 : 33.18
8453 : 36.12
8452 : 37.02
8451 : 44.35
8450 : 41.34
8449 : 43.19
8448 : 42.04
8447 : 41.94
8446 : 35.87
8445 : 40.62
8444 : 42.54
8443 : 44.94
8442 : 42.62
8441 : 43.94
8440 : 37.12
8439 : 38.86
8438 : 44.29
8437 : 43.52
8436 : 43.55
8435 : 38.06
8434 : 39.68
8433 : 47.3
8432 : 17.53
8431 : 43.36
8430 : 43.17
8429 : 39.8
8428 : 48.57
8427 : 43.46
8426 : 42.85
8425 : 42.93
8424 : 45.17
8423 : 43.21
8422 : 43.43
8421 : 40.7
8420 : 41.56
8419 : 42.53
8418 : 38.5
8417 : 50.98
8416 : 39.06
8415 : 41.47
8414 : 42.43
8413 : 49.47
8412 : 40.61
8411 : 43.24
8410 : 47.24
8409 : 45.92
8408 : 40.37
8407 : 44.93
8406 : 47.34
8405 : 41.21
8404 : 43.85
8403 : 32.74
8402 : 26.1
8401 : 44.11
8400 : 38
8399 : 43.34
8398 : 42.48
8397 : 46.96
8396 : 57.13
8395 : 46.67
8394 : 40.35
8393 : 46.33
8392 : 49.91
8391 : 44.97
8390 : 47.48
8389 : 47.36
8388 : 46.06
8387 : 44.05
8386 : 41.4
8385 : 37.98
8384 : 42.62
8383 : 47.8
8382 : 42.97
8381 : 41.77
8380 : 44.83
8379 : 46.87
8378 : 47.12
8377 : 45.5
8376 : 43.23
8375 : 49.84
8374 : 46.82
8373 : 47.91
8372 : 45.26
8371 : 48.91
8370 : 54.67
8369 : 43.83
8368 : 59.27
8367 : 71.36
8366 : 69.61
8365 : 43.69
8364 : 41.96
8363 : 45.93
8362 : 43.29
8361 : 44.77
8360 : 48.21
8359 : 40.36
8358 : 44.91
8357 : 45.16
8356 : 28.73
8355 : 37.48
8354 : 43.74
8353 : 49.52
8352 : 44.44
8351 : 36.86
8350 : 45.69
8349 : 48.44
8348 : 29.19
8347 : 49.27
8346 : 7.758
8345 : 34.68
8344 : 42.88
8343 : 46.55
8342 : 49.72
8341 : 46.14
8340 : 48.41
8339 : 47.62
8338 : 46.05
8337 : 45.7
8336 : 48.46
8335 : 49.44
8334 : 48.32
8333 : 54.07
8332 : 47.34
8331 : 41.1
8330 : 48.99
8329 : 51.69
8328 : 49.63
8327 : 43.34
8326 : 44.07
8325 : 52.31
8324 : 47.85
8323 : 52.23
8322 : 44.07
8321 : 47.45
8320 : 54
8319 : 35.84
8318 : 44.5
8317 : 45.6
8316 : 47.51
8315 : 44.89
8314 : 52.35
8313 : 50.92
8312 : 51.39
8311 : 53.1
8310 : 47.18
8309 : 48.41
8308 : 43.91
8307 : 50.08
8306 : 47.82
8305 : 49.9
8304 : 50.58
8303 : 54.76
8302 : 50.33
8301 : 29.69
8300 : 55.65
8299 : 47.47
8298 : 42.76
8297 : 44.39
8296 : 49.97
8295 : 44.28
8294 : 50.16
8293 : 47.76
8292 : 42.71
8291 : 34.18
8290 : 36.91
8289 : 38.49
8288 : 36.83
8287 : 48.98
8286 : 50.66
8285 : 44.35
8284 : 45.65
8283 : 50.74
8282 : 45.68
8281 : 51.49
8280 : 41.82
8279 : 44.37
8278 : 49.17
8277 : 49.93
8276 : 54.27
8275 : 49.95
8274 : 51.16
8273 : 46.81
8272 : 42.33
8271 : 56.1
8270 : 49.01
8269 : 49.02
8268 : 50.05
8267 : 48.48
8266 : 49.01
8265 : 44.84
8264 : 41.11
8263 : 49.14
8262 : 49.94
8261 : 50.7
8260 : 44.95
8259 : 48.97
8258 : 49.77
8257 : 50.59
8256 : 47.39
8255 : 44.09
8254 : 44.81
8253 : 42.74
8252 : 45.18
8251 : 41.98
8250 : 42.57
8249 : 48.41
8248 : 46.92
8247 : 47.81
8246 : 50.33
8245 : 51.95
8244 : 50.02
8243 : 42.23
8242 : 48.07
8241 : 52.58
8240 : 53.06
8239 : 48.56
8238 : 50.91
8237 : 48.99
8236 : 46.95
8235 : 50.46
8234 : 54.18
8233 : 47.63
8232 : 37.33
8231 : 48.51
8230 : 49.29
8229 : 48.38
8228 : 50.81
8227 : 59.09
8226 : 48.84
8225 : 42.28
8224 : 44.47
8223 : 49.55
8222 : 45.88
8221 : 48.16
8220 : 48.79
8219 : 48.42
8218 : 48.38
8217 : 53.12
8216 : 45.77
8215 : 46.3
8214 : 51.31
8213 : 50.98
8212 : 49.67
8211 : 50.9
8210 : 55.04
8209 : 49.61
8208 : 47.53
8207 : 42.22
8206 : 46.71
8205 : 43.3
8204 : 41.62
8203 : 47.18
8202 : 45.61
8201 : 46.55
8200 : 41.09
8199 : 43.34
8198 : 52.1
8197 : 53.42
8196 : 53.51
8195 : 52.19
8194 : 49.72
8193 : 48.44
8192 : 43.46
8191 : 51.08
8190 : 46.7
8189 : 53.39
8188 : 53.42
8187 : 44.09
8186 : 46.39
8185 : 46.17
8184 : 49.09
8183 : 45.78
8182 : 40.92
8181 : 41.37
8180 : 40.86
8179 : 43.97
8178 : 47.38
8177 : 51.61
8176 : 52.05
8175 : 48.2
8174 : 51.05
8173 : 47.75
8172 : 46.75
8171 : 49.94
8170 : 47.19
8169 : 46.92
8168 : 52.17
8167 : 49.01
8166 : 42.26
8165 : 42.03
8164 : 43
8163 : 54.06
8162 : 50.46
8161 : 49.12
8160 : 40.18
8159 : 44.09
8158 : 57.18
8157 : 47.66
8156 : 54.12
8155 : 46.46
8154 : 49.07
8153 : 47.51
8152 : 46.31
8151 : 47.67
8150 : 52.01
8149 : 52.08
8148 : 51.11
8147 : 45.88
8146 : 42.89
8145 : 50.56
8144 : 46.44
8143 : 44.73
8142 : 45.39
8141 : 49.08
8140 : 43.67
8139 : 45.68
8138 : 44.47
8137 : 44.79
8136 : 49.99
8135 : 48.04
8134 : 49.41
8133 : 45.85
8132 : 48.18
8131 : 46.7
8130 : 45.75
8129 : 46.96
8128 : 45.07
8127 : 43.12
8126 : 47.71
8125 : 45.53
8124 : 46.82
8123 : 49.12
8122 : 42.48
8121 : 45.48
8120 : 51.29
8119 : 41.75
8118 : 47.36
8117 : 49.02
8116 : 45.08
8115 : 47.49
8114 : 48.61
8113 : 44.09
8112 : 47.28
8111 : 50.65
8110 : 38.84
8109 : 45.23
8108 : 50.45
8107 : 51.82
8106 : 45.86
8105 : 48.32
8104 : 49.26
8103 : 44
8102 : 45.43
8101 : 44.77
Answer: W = 0.05 mag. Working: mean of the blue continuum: 46.4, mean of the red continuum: 45.5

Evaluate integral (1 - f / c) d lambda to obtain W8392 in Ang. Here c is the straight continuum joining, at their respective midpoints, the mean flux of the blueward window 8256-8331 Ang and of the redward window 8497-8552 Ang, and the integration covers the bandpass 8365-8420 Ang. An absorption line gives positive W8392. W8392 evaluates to 1.0 Ang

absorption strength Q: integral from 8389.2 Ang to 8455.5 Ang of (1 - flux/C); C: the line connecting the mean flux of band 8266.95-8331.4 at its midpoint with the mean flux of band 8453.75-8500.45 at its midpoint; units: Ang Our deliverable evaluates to 3.2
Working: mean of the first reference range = 47.2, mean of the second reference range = 42.9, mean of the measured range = 42.1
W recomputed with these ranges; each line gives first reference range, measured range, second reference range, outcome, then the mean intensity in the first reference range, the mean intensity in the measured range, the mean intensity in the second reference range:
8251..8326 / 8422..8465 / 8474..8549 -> 0.097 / 47.1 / 41.4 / 44.4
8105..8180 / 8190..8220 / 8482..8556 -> -0.030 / 47.3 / 48.2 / 44.8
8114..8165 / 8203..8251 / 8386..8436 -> -0.057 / 47.2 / 48.3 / 42.9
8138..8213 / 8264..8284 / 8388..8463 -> -0.066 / 47.7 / 48.4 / 42.2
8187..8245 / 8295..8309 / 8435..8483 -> -0.027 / 48.5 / 47.4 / 42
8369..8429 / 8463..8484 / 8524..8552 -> 0.036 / 44.2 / 43.4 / 45.5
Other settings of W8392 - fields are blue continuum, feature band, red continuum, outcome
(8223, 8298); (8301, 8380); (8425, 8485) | -2.64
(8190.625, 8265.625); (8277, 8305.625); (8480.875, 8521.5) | 0.81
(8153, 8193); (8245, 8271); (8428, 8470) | -1.00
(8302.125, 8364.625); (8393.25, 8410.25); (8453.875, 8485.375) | 0.51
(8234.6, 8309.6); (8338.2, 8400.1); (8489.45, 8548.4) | 1.33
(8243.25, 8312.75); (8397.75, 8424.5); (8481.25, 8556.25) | 2.11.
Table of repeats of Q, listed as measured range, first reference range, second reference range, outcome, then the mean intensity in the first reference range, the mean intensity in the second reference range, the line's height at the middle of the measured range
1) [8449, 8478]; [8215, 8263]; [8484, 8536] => 2.0 Ang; 48.1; 44.6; 45.2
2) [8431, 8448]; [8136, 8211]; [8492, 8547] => 1.9 Ang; 47.6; 44.5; 45.2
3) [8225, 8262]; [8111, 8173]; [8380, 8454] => -2.2 Ang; 47.2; 42.5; 45.5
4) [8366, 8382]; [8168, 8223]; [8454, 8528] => -1.5 Ang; 47.9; 43.6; 45.3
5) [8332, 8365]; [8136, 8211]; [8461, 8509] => 1.7 Ang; 47.6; 44.1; 45.6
